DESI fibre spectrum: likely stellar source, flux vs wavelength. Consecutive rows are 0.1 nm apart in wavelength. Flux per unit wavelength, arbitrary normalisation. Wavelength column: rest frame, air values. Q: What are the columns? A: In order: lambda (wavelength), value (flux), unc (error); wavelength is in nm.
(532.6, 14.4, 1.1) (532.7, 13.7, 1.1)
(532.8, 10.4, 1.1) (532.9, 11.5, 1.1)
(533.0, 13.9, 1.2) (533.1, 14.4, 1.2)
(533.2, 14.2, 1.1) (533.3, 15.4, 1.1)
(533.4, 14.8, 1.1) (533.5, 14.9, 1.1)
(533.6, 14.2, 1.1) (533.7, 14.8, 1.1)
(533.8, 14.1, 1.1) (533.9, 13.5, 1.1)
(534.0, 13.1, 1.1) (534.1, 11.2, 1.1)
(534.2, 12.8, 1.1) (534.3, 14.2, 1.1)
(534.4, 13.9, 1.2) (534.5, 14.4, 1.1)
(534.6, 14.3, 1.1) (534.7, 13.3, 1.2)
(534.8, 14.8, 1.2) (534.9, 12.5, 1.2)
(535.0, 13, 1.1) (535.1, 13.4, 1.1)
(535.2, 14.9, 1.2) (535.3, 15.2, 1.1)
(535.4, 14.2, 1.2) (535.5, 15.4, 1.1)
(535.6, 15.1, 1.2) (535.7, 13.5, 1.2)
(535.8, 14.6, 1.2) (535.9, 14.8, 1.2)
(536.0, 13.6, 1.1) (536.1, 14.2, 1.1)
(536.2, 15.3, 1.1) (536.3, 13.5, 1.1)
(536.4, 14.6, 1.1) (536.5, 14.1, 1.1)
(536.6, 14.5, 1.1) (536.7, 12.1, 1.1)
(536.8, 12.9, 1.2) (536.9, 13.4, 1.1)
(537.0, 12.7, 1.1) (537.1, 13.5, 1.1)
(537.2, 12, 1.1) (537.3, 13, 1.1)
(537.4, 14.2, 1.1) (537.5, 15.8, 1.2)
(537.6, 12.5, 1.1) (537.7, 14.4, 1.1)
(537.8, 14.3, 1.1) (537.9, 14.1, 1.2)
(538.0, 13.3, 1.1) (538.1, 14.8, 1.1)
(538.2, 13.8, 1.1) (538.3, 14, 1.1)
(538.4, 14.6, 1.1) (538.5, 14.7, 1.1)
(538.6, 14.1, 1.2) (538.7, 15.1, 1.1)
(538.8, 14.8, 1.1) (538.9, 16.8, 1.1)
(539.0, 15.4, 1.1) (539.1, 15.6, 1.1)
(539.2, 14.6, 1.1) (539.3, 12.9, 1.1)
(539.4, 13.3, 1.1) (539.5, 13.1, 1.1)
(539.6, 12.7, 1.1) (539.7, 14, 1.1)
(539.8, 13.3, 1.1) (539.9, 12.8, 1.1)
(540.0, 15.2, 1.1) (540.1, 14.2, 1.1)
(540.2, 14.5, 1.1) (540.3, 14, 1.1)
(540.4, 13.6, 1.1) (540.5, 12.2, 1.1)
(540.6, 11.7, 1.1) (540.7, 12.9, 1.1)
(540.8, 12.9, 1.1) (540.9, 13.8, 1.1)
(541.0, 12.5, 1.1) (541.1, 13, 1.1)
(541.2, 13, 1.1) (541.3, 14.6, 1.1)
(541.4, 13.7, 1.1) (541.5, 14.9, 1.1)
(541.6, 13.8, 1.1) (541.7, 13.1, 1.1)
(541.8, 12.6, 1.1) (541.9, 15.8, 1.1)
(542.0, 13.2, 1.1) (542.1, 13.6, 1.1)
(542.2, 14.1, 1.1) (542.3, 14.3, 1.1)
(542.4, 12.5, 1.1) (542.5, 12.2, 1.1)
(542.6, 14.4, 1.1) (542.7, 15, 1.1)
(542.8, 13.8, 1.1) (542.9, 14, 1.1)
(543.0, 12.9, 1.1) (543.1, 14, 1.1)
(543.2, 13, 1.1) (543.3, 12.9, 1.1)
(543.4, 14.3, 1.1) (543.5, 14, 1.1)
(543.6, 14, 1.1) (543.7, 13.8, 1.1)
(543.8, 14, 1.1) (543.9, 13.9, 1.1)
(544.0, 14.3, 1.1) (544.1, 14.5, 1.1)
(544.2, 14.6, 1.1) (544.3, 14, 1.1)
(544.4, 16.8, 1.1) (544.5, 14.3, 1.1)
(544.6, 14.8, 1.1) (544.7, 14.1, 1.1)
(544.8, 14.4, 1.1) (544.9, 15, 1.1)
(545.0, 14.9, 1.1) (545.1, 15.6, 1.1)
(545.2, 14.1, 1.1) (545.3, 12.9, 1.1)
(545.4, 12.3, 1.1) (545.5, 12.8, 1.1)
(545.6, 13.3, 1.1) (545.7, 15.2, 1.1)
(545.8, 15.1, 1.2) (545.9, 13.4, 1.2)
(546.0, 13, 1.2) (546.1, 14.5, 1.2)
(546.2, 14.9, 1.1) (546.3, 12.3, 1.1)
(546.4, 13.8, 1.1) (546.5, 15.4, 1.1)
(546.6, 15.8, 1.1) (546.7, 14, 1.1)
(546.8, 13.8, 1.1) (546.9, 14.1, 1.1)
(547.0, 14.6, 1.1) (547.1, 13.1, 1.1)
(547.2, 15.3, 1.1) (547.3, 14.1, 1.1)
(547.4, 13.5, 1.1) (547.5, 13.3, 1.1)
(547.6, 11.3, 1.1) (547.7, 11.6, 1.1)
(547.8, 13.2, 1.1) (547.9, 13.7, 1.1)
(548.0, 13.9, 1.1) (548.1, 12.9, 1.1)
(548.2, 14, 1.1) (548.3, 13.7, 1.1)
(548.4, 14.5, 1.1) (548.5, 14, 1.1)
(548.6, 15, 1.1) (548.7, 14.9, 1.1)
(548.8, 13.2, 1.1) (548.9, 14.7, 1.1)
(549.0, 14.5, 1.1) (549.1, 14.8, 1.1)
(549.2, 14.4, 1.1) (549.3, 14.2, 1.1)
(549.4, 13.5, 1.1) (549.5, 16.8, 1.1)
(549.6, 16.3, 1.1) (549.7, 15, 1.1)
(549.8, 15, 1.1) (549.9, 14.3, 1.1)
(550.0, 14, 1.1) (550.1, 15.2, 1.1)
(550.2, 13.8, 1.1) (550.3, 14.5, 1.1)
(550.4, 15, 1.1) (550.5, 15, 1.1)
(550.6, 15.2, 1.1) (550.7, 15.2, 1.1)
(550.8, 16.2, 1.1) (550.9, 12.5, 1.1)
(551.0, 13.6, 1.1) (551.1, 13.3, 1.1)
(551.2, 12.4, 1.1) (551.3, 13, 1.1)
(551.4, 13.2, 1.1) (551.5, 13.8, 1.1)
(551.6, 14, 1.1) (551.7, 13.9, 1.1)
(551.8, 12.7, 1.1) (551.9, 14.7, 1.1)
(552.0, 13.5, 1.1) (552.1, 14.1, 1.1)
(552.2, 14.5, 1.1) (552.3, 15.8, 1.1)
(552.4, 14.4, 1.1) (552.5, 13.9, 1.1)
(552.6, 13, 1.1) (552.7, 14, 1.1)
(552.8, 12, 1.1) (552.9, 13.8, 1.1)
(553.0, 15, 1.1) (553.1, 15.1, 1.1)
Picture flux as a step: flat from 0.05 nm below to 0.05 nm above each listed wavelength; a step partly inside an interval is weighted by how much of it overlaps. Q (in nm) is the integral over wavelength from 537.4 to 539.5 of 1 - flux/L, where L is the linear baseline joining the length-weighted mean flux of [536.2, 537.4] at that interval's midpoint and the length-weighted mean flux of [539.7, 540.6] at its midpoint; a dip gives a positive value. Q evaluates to -0.14 nm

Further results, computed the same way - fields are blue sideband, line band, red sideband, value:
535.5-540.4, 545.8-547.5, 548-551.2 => 0.03 nm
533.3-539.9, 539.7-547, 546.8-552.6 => 0.09 nm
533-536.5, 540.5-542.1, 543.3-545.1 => 0.11 nm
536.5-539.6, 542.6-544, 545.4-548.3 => 0.00 nm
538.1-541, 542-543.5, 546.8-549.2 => 0.03 nm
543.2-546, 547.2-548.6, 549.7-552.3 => 0.07 nm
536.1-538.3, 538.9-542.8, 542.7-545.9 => 0.07 nm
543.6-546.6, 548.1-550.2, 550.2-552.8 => -0.07 nm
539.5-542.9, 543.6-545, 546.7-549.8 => -0.07 nm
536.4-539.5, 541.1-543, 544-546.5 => 0.05 nm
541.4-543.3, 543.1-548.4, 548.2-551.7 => 0.01 nm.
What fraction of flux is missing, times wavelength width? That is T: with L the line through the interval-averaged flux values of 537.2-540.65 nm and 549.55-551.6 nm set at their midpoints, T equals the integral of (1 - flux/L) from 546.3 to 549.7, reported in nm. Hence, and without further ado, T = 0.035 nm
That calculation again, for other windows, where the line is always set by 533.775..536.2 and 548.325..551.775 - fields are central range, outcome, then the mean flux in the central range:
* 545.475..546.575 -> 0.016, 14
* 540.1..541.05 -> 0.062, 13.2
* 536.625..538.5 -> 0.046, 13.7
